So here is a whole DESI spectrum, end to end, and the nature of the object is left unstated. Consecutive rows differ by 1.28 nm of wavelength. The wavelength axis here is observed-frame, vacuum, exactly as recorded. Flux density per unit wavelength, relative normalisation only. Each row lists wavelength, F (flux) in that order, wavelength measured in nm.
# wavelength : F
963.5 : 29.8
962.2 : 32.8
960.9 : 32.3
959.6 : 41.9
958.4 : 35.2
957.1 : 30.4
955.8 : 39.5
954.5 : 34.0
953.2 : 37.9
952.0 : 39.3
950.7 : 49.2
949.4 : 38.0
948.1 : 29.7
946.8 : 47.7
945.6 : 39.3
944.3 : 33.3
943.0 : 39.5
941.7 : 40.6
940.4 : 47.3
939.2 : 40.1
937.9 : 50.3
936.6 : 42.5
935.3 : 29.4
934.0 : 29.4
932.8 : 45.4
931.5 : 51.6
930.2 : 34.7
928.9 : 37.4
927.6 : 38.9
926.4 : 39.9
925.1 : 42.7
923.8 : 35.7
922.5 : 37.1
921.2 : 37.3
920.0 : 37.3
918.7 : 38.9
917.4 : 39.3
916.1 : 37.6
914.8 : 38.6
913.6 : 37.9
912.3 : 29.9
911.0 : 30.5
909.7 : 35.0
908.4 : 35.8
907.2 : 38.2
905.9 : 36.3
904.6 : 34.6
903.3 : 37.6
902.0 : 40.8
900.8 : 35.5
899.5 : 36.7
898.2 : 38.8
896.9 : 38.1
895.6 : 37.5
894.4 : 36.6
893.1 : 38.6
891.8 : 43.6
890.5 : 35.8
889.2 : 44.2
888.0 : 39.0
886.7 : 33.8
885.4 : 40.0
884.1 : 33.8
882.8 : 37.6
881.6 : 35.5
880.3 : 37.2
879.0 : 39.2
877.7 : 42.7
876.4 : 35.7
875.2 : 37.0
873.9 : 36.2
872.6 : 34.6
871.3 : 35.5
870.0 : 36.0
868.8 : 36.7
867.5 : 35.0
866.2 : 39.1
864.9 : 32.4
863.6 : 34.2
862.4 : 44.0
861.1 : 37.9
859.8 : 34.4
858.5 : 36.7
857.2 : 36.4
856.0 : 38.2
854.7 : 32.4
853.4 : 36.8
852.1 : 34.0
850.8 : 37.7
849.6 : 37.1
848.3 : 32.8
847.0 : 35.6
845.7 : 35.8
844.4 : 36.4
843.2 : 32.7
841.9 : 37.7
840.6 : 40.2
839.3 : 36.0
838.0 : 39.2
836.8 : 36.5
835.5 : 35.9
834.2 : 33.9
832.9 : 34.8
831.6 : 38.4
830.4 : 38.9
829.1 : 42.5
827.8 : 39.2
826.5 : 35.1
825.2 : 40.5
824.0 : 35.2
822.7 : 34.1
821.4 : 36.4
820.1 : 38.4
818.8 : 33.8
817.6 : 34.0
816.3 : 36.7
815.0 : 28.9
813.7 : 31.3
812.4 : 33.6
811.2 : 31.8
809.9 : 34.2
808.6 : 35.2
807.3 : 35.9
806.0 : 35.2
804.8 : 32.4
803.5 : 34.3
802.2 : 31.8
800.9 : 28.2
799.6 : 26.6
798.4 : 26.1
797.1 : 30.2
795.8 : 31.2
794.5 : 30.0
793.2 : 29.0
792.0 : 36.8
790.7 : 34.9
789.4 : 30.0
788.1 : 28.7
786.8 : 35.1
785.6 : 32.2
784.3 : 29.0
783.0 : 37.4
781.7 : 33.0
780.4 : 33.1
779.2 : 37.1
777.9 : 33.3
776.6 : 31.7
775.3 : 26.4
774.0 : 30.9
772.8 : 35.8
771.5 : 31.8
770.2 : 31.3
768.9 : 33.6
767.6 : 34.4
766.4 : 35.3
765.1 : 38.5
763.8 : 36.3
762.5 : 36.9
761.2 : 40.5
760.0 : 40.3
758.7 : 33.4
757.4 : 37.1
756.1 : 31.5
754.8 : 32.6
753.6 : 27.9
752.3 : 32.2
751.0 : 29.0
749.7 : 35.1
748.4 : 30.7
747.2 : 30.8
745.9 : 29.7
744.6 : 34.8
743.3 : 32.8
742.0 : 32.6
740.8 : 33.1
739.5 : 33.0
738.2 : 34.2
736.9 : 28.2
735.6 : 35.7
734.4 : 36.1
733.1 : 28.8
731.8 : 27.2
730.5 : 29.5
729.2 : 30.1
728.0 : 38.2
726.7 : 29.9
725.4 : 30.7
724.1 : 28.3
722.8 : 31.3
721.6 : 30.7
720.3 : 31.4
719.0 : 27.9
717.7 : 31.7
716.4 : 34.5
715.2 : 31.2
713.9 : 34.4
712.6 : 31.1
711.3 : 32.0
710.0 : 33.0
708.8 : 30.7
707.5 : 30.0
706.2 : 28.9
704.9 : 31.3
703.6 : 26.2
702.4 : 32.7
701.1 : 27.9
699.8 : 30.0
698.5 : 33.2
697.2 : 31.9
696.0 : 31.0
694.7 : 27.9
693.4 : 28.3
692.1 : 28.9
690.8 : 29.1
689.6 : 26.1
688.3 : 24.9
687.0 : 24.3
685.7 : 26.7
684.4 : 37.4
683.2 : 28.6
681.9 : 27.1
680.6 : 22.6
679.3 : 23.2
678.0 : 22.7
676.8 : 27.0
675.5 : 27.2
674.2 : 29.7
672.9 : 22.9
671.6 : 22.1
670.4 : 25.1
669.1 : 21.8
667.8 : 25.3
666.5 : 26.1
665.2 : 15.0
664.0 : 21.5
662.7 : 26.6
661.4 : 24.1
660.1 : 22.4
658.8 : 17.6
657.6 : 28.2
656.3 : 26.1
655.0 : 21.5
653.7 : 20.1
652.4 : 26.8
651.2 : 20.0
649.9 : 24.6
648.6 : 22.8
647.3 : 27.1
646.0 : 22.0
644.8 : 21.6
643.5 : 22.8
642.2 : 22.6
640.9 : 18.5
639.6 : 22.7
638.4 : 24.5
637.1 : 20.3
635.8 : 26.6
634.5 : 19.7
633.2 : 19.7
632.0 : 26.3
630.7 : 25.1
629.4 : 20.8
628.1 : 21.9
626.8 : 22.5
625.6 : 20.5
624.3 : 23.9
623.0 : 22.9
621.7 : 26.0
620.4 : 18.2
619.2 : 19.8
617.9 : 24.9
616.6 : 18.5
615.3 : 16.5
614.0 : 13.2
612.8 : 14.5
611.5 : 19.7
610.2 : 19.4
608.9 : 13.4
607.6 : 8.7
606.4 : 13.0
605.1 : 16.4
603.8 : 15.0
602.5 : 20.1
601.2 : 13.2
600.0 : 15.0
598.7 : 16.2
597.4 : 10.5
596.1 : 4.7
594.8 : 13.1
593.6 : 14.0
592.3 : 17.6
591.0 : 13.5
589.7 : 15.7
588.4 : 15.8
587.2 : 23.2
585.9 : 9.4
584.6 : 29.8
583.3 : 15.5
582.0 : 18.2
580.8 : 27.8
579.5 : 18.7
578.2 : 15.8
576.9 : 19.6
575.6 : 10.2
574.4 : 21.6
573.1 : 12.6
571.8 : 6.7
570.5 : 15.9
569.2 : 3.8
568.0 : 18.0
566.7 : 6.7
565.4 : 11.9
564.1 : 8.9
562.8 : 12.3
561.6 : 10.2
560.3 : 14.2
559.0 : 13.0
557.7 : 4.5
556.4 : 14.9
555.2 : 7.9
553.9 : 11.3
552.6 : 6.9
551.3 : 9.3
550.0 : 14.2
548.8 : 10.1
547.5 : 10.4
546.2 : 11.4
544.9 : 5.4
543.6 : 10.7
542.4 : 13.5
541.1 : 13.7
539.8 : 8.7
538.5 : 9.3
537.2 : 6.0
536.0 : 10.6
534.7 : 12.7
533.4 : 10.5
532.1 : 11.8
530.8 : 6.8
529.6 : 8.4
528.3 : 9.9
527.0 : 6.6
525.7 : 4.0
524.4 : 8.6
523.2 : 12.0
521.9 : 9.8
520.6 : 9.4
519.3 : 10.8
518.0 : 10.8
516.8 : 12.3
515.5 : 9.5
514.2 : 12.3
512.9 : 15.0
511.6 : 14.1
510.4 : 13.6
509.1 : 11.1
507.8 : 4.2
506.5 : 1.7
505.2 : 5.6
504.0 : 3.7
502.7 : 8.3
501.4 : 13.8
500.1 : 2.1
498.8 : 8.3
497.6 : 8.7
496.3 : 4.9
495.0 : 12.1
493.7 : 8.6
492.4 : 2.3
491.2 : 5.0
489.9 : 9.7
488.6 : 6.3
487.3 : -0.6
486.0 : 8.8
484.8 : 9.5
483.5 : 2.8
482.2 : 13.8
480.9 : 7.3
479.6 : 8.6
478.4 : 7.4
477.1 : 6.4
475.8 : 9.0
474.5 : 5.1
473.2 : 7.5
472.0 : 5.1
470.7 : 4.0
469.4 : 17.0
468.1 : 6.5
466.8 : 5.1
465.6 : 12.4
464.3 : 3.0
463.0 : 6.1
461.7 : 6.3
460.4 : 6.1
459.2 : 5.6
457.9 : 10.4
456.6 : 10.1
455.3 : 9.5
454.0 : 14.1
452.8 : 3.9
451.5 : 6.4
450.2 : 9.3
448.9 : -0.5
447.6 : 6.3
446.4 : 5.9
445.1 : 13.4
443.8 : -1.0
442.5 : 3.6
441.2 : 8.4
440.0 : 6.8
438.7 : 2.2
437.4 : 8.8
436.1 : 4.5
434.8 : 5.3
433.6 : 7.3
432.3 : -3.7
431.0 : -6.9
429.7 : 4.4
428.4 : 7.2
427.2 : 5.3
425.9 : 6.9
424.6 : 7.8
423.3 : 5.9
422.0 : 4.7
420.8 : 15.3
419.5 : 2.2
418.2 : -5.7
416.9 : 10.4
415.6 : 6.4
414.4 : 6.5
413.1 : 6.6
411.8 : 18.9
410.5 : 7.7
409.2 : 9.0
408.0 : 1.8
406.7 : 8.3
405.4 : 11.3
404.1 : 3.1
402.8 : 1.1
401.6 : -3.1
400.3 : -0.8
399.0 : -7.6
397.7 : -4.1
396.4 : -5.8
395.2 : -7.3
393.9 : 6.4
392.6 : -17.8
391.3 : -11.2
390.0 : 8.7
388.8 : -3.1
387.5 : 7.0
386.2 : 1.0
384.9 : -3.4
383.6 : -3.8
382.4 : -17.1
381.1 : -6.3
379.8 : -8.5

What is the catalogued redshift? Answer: 0.55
